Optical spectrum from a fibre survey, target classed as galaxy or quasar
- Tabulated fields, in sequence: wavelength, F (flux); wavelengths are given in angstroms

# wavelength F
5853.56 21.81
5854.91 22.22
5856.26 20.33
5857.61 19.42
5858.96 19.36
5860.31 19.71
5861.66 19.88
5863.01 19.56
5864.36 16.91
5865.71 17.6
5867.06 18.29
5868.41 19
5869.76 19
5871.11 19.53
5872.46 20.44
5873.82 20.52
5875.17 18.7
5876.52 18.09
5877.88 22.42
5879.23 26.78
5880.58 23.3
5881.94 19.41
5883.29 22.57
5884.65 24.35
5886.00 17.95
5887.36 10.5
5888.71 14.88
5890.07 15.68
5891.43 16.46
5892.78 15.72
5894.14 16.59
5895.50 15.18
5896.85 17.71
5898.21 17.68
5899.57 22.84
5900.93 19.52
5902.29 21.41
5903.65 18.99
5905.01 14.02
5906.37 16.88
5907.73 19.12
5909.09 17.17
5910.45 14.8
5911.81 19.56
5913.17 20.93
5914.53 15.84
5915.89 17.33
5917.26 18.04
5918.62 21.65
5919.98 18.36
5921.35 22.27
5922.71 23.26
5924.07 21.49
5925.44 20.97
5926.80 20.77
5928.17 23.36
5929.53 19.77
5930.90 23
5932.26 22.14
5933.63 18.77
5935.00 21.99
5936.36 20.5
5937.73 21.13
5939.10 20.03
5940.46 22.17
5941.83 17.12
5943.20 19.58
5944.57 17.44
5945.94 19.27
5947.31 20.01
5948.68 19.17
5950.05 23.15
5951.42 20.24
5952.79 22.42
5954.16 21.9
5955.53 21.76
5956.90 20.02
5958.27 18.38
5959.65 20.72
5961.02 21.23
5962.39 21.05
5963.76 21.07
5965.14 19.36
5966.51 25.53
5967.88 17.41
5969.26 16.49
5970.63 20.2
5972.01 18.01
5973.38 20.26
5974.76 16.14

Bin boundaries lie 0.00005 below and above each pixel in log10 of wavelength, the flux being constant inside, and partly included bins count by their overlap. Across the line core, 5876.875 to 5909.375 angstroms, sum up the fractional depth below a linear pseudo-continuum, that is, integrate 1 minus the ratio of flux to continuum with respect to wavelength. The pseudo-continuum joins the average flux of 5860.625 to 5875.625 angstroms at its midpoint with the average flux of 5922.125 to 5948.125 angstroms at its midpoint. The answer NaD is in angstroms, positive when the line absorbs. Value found 1.7 angstroms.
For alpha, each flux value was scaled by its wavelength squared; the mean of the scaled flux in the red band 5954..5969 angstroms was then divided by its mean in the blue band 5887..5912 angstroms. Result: 1.2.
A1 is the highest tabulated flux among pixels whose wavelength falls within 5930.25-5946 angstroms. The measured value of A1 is 23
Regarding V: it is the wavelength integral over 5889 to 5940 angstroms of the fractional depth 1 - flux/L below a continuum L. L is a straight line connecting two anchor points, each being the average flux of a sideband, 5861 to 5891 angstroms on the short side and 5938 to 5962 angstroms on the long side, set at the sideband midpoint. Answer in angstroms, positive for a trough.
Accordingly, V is 1.6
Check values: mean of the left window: 19.3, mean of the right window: 20.3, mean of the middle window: 19.2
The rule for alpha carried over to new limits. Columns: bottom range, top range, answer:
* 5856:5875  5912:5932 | 1.09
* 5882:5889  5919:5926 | 1.17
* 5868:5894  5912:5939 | 1.09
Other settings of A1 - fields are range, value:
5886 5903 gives 22.84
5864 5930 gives 26.78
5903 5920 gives 21.65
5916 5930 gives 23.36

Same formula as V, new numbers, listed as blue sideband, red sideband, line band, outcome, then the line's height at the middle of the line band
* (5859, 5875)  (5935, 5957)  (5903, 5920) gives 1.7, 19.9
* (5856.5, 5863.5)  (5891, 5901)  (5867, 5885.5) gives -2.2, 18.7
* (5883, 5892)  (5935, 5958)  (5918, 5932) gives -1.6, 19.3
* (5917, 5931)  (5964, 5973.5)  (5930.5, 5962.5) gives -0.2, 20.4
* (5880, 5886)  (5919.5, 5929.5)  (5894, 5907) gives 2.1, 21.7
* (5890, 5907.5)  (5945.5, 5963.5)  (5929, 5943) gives -0.6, 19.7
